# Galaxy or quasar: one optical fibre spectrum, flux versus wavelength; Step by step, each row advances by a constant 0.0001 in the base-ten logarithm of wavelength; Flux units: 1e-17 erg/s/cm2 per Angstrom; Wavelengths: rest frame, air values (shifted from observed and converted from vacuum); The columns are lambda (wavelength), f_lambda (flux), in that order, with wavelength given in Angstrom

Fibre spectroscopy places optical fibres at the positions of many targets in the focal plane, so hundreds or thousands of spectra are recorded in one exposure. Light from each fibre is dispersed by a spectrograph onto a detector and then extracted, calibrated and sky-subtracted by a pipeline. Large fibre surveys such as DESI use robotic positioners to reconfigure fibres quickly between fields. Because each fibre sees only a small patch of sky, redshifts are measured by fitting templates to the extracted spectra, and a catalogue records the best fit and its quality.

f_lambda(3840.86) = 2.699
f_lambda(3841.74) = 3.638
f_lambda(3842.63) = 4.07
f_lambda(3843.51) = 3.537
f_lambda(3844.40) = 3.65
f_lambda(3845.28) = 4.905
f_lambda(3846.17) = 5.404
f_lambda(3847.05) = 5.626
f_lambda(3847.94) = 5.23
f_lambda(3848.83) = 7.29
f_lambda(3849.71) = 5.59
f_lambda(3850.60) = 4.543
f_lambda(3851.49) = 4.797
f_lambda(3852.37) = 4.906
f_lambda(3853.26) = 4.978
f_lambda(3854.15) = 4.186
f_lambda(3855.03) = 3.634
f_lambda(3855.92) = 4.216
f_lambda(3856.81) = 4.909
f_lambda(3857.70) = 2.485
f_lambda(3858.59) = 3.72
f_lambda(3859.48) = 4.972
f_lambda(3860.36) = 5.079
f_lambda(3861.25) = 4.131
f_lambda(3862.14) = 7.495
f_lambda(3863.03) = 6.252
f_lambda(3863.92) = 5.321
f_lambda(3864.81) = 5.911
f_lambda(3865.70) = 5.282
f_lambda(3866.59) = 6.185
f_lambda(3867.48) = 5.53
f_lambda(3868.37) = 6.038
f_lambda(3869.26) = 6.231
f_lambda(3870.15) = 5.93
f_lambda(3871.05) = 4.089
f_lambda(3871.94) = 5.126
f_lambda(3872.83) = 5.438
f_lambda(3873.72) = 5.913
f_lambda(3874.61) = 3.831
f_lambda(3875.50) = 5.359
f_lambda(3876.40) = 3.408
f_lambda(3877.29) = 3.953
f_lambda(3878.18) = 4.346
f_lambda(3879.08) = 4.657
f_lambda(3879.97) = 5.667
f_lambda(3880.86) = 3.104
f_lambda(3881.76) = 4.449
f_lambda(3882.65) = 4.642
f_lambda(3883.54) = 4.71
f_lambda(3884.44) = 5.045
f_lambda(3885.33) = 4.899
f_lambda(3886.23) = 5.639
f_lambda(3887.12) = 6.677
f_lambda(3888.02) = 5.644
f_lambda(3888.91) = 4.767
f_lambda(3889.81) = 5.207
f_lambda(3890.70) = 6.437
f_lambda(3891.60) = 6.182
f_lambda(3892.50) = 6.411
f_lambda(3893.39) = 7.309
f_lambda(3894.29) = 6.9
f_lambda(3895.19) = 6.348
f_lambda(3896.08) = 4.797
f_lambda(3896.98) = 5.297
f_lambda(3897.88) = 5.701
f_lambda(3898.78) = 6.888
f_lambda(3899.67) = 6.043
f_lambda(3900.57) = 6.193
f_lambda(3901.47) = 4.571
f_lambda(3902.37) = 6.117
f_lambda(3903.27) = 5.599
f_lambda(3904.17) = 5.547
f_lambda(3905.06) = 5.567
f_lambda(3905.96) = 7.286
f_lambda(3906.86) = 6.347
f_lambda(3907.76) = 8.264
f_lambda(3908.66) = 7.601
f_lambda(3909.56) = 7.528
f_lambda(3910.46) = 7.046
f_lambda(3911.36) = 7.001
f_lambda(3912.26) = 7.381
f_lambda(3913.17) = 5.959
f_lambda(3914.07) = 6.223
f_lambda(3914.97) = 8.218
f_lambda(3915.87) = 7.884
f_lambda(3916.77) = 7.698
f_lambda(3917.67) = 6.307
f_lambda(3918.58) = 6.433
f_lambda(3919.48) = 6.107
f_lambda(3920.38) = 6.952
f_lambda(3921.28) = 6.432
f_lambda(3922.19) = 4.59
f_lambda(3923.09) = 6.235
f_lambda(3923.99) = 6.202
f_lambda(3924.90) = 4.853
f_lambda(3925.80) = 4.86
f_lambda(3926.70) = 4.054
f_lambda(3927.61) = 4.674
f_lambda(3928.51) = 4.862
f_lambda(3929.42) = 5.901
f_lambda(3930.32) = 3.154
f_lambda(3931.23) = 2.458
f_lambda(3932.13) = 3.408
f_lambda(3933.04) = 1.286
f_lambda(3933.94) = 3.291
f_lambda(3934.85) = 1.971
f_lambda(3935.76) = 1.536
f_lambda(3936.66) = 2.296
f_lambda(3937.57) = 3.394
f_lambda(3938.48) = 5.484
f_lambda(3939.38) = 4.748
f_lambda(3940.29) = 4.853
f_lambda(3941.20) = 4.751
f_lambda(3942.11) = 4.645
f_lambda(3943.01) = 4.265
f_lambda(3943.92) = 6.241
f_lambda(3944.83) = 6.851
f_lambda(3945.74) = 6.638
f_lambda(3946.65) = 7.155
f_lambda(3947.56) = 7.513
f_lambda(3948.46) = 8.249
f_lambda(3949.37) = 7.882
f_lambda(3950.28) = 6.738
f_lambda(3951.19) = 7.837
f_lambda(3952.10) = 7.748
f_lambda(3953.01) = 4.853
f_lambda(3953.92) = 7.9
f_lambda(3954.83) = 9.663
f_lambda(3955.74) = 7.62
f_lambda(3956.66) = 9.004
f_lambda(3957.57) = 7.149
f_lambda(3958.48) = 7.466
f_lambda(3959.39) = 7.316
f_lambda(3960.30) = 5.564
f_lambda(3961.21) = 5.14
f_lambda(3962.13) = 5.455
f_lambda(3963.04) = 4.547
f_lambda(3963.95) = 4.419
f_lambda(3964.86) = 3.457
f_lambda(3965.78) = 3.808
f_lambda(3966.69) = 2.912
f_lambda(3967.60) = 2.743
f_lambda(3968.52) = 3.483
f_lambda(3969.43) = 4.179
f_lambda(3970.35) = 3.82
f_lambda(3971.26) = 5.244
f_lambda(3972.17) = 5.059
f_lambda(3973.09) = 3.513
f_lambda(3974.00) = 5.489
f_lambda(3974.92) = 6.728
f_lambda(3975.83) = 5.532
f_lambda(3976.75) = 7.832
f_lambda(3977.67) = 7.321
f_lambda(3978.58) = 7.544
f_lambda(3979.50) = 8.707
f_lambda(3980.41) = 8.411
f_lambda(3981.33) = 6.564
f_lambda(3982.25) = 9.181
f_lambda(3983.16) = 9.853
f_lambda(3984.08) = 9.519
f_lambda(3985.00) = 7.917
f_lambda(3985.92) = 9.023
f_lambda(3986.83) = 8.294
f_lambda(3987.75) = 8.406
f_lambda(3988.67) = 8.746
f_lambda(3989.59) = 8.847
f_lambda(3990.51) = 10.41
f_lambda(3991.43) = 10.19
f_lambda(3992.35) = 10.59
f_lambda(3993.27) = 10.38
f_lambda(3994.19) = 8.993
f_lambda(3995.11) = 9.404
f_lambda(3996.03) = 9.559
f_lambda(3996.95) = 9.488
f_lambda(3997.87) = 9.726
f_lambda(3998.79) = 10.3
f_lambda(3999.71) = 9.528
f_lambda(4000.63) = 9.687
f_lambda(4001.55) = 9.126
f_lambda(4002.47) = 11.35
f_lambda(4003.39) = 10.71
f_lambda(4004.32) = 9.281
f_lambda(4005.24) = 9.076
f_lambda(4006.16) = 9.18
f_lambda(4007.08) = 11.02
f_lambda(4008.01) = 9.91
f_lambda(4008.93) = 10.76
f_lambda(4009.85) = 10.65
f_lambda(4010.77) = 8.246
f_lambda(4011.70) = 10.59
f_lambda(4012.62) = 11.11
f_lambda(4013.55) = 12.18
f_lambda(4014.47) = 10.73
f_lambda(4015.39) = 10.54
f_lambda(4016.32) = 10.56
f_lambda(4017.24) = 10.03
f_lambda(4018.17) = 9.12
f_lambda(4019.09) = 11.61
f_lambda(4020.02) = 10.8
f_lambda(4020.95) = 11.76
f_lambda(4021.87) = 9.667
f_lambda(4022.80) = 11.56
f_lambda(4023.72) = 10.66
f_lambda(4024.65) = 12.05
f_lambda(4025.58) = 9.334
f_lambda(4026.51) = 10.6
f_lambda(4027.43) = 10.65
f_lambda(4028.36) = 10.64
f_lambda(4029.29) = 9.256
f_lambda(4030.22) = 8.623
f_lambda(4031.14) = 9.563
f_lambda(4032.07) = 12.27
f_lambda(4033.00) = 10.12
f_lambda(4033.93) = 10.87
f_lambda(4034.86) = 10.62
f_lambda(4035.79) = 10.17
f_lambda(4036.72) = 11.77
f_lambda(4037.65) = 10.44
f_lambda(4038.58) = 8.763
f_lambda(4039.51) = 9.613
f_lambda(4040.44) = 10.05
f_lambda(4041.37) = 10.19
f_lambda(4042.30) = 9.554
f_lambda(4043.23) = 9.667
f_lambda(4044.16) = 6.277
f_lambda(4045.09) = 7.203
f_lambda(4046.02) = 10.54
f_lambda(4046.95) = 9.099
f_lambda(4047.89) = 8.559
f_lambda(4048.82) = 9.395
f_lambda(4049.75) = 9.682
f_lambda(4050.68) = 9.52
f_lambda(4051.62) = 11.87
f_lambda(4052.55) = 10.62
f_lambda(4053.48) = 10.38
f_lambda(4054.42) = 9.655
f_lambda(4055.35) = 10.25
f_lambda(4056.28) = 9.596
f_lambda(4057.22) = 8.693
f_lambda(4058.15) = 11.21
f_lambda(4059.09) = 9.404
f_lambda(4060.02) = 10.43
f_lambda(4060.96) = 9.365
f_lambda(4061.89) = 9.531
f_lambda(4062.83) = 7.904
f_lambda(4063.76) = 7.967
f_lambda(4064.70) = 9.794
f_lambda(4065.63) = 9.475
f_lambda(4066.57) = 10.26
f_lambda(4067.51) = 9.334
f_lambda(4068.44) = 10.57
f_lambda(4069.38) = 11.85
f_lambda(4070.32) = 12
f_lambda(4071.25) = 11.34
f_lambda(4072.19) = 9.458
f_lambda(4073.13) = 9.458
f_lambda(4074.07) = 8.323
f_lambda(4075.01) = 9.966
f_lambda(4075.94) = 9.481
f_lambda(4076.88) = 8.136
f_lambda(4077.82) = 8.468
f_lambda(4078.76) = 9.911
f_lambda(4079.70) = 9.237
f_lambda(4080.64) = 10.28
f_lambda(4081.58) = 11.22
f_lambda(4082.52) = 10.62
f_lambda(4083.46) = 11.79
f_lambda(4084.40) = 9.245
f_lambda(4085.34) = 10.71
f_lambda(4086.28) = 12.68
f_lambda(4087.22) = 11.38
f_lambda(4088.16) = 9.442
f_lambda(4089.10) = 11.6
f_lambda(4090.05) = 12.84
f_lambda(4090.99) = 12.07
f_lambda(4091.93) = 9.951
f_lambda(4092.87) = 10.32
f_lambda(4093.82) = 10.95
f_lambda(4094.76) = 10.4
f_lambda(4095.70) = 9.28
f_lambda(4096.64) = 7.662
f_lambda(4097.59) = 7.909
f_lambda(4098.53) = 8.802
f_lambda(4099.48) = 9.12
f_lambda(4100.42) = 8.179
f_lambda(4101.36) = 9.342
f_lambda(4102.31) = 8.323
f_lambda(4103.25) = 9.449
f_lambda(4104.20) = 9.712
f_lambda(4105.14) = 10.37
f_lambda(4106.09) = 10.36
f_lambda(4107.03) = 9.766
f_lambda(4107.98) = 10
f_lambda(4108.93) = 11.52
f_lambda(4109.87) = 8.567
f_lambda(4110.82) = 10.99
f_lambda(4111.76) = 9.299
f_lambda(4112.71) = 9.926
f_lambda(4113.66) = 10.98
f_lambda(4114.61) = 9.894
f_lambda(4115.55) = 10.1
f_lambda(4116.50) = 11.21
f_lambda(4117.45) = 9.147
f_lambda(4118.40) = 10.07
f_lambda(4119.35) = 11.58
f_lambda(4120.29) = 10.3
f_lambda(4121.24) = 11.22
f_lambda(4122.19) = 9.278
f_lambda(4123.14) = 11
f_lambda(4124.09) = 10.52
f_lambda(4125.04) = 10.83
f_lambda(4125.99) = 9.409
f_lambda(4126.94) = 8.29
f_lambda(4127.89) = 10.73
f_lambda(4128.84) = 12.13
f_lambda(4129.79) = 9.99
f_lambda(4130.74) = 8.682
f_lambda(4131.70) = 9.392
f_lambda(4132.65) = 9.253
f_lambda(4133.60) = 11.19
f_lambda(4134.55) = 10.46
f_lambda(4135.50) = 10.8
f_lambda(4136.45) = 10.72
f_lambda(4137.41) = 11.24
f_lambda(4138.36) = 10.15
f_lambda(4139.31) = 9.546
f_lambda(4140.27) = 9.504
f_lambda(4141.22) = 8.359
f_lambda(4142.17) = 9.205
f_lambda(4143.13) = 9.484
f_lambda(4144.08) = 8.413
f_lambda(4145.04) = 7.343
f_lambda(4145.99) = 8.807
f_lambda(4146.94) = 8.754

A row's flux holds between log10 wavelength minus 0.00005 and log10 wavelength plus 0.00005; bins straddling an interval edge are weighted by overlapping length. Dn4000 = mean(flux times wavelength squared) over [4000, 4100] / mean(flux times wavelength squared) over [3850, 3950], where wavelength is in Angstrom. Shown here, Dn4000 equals 2.0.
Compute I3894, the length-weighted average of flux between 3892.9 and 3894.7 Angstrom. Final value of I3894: 7.1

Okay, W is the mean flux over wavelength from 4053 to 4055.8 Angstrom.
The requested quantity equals 10.1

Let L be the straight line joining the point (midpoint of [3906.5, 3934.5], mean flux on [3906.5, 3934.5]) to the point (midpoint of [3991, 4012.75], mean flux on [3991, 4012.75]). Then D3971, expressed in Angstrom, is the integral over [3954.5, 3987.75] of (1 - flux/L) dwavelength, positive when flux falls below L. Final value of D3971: 7.9 Angstrom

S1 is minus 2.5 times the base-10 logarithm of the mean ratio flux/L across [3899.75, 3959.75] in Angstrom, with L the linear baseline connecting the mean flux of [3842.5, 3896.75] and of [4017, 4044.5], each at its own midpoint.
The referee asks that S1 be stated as 0.18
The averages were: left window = 5.14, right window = 10.2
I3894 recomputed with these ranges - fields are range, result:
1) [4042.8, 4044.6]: 7.97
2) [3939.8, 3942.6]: 4.74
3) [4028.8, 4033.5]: 9.98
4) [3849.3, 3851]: 5.06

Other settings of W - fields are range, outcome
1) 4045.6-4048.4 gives 9.37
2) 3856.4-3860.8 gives 4.23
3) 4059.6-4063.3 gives 9.29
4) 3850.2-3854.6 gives 4.69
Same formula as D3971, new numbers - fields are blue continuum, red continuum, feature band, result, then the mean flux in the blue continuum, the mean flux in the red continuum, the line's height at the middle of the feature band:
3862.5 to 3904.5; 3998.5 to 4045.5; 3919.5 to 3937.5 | 7.1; 5.44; 10.2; 6.97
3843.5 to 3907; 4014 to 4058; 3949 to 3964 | 1.5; 5.29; 10.1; 7.71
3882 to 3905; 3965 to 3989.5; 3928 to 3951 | 5.1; 5.73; 6.53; 6.17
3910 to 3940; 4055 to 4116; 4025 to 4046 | -3.6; 5.11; 9.95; 8.44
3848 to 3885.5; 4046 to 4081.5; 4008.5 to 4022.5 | -3.2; 4.96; 9.77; 8.59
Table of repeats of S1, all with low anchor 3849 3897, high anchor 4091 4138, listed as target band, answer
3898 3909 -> -0.09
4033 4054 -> -0.14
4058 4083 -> -0.08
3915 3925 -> -0.06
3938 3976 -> 0.18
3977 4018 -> -0.24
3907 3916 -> -0.22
